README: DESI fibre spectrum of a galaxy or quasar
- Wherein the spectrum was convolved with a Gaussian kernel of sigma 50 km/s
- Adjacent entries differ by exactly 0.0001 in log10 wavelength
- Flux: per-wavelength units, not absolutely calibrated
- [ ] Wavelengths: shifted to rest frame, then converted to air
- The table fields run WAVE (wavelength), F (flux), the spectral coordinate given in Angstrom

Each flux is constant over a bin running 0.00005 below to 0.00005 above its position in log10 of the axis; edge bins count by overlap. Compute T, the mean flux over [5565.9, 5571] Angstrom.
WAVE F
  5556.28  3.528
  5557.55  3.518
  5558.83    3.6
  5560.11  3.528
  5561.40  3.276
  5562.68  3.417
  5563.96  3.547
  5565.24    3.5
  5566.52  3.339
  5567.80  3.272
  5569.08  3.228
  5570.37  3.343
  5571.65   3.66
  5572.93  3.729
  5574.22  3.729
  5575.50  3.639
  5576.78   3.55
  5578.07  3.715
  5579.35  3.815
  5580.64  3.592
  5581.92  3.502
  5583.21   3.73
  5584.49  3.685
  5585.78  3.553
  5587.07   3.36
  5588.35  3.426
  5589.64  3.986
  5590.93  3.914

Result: 3.29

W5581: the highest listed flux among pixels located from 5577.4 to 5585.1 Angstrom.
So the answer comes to 3.815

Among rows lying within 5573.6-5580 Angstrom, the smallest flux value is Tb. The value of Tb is 3.55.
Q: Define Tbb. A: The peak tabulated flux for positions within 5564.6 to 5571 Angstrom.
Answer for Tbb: 3.5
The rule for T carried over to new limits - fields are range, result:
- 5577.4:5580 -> 3.75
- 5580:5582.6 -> 3.55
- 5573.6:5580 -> 3.69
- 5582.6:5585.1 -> 3.72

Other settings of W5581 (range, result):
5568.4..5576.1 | 3.729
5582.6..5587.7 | 3.73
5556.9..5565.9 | 3.6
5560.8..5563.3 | 3.417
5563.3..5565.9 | 3.547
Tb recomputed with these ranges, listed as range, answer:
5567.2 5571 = 3.228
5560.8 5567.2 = 3.276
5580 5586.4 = 3.502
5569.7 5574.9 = 3.343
